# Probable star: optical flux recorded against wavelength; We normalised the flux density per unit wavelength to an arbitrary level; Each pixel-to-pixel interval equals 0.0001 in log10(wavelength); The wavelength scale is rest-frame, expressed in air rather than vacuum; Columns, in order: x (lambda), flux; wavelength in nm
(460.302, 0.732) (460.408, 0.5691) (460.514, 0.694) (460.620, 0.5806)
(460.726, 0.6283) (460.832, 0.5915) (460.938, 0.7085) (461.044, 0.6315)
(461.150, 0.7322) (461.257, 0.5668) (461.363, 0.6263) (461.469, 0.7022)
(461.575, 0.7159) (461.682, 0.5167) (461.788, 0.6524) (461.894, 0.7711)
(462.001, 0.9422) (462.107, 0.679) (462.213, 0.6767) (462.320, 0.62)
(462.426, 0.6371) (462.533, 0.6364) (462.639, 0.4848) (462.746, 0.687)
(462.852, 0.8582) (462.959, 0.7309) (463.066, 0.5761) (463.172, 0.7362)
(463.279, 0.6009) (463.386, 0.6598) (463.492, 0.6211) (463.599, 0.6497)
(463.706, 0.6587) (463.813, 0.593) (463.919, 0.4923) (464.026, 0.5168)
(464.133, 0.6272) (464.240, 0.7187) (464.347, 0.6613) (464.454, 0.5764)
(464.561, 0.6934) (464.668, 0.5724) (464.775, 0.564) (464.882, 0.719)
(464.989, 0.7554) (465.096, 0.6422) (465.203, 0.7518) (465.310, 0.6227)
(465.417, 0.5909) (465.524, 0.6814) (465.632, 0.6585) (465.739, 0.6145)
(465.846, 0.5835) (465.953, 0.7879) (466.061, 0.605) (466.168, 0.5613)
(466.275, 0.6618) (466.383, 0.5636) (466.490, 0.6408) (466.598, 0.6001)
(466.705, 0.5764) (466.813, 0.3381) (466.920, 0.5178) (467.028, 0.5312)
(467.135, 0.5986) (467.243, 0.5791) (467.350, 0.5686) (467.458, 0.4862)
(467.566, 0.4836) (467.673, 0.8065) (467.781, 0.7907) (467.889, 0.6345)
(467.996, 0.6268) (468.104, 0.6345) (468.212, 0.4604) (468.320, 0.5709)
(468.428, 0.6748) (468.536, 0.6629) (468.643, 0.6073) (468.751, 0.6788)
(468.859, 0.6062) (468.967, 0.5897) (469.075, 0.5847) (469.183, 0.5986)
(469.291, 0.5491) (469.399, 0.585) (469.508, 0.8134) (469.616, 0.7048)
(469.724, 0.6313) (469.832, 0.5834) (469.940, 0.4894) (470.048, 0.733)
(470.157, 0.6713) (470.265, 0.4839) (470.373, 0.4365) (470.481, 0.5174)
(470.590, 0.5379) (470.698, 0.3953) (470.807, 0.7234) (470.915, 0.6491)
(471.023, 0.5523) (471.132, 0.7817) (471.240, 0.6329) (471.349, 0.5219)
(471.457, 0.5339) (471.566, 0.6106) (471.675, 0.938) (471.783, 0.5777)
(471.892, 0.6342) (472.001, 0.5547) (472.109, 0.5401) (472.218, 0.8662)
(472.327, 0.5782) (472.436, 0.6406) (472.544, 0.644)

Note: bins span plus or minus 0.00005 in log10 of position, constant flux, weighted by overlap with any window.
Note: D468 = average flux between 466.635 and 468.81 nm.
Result 0.592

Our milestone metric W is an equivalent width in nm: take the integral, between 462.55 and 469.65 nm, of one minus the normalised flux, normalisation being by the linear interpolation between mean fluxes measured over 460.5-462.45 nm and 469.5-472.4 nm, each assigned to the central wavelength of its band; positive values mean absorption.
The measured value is 0.20 nm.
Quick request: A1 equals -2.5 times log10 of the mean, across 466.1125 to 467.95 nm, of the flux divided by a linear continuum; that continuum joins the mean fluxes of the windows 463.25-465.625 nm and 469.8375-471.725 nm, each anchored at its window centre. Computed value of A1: 0.06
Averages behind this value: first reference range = 0.636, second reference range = 0.599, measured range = 0.585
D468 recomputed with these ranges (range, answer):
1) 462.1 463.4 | 0.659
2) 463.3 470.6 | 0.612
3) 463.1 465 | 0.631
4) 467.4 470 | 0.619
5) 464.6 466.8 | 0.632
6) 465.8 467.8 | 0.59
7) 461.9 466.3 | 0.653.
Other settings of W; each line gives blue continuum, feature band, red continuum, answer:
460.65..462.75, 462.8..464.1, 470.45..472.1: 0.02 nm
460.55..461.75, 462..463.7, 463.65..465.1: -0.09 nm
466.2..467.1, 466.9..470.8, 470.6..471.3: -0.08 nm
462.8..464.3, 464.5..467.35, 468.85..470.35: 0.08 nm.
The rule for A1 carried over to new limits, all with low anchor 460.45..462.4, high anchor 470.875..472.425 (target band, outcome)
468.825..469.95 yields 0.051 mag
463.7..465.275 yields 0.040 mag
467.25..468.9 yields 0.054 mag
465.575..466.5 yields 0.043 mag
